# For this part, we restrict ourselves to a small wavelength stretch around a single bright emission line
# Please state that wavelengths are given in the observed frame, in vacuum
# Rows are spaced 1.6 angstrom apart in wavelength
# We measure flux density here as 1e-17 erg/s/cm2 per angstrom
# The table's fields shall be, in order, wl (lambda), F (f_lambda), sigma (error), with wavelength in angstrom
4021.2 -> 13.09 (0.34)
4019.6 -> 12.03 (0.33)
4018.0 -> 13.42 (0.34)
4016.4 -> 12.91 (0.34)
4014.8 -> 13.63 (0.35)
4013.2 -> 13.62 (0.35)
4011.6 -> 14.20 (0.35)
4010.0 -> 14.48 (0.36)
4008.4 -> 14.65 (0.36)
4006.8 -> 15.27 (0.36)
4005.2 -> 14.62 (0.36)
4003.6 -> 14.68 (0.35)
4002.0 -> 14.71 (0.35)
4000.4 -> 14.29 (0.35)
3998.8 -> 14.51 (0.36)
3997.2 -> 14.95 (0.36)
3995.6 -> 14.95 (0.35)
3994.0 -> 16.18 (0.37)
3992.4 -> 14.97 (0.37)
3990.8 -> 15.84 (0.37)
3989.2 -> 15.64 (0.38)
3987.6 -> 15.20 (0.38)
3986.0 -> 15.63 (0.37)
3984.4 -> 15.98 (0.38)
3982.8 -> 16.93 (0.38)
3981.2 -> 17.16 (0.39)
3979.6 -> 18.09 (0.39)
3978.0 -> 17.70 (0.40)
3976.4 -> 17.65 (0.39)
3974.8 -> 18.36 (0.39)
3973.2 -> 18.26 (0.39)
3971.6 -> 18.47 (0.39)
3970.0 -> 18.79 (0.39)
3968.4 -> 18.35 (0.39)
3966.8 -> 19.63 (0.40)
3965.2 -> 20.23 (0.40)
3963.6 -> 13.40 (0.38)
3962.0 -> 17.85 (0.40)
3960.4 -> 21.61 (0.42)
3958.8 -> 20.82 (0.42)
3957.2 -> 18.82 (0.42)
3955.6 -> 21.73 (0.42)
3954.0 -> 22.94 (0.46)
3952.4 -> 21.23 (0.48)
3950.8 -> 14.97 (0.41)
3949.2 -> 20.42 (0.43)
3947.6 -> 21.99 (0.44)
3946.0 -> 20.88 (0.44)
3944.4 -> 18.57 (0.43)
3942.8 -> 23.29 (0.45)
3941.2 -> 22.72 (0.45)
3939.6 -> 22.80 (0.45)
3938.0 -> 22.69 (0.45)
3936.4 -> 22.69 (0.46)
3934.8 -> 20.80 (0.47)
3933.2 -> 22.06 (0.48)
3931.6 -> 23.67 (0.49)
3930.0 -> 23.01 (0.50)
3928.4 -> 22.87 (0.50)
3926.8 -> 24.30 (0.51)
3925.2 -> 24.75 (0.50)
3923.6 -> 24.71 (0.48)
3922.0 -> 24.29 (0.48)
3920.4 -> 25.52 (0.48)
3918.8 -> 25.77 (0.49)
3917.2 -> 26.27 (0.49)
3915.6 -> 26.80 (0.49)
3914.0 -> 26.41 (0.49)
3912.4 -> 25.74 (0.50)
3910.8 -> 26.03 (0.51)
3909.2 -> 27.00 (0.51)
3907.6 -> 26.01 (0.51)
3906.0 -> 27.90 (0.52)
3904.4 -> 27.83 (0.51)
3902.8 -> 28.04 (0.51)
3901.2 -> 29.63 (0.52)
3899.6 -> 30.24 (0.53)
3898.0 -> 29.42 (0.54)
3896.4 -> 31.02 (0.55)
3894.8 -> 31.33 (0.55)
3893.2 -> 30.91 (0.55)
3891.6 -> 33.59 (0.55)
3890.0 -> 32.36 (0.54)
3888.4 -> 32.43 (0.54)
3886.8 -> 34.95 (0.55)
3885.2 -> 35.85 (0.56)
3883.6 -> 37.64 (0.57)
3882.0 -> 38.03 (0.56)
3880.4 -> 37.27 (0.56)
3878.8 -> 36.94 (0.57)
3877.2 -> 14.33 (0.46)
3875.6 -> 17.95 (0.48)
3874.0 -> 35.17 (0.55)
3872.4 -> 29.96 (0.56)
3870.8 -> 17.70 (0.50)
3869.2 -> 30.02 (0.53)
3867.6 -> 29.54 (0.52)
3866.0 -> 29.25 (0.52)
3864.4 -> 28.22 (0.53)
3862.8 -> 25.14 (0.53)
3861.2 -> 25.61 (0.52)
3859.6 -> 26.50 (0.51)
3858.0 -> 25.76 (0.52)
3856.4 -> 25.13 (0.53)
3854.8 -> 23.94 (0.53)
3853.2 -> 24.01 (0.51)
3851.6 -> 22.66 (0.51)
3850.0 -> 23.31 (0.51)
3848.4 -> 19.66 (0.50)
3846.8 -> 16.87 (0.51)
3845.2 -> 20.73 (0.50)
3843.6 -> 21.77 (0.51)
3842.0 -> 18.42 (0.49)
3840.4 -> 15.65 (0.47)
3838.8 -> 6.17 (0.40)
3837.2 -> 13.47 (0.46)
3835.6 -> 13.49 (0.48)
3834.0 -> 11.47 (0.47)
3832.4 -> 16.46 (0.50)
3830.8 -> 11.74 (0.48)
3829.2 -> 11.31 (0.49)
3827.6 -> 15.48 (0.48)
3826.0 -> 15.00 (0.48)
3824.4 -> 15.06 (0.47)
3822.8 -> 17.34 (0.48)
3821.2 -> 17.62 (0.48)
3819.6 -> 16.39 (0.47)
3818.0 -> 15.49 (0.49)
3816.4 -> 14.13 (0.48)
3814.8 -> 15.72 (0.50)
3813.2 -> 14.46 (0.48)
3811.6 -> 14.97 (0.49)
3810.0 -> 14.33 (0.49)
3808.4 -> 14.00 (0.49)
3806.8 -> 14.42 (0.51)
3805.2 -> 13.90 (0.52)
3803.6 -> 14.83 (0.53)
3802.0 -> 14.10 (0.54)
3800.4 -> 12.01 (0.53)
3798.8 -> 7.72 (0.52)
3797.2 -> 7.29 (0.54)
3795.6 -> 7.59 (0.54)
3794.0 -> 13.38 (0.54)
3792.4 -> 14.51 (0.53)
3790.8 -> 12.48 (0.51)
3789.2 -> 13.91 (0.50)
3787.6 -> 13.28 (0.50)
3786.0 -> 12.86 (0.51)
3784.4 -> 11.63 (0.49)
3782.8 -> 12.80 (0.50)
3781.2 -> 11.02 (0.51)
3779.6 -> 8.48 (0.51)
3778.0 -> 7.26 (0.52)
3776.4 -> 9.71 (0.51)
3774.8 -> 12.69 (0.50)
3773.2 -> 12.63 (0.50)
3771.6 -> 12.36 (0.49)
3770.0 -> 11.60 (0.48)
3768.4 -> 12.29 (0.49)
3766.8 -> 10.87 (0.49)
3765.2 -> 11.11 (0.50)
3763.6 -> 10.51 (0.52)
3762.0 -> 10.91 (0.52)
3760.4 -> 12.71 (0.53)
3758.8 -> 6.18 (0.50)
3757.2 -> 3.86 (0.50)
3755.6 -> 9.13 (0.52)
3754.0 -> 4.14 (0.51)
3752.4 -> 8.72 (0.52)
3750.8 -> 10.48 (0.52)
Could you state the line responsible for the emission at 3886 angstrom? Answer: Lyman alpha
